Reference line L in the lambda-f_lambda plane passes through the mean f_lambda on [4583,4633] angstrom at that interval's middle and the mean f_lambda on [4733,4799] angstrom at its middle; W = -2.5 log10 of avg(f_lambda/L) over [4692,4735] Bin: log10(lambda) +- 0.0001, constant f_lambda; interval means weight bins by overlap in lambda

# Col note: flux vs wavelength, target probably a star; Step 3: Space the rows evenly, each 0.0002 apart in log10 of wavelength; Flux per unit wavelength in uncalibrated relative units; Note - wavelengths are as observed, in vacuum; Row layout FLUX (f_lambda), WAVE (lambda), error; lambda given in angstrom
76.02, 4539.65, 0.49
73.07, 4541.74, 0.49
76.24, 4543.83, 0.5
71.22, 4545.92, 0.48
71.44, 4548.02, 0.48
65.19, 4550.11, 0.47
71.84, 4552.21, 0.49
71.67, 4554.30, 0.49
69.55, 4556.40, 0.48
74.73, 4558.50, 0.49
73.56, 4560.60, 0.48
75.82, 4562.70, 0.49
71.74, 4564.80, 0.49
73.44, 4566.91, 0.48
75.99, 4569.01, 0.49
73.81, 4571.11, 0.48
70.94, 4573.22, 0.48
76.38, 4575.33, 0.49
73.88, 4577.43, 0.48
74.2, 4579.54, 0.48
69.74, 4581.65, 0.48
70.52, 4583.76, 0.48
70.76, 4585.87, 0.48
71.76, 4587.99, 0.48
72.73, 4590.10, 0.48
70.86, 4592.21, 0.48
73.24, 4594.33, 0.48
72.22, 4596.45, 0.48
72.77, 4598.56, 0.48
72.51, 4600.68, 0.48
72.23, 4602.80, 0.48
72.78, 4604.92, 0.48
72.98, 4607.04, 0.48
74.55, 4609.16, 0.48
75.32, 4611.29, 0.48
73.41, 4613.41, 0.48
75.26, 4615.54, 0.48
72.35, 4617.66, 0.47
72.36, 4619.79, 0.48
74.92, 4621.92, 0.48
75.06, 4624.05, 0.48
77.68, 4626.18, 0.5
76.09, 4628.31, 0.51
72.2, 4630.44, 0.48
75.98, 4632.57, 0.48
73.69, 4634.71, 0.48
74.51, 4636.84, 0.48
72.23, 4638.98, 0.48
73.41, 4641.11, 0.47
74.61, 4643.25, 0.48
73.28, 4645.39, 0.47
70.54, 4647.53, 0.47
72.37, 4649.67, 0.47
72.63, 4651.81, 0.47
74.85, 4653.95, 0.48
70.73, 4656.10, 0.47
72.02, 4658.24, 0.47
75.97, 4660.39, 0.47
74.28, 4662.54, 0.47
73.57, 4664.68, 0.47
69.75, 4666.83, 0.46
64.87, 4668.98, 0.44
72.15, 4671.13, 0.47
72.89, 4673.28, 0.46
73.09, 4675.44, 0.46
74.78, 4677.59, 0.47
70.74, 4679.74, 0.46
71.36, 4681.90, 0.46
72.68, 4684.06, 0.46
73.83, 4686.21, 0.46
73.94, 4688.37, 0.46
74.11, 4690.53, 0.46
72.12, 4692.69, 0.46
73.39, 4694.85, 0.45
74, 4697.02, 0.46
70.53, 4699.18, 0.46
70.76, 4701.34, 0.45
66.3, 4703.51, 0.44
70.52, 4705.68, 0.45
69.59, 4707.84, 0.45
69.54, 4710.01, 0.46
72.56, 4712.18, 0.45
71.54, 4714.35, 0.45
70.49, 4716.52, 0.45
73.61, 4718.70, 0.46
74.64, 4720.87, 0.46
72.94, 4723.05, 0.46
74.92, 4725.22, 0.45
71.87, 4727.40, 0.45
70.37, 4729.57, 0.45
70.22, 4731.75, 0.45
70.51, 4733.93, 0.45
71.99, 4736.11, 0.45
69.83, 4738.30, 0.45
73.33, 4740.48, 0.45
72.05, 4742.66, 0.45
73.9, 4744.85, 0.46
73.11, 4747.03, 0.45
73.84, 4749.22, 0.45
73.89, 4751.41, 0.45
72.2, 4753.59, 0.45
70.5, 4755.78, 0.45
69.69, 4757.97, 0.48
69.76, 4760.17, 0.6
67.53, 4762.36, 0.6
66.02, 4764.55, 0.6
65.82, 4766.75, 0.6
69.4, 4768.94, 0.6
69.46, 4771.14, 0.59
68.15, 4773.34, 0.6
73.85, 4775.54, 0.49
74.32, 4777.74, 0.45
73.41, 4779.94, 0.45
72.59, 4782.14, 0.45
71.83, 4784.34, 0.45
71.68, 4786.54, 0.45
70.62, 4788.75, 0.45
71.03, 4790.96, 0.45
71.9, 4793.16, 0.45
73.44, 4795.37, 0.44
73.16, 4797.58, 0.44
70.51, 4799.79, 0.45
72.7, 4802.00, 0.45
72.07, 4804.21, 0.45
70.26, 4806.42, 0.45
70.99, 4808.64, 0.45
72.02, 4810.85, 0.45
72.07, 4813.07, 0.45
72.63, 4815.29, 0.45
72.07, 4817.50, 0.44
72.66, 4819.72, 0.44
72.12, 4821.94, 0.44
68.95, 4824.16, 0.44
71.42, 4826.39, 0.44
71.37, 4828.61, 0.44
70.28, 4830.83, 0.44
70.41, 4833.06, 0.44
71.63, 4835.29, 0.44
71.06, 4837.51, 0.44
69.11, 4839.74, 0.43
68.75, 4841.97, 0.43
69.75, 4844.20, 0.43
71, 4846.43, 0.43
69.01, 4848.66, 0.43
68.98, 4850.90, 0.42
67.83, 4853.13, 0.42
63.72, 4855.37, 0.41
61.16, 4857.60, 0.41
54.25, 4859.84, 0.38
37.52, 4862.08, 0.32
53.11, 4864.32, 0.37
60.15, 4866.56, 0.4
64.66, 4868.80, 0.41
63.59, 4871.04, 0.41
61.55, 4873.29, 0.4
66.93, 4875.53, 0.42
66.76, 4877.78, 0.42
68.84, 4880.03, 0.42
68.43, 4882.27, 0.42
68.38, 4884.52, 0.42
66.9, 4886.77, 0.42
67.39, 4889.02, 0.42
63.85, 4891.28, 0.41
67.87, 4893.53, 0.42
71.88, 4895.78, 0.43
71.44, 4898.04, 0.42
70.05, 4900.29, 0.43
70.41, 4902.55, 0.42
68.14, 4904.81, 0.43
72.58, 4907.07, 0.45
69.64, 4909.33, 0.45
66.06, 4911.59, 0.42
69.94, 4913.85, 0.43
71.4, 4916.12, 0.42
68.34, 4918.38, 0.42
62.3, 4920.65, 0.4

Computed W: 0.01 mag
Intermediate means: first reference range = 73.3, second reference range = 71.3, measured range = 71.5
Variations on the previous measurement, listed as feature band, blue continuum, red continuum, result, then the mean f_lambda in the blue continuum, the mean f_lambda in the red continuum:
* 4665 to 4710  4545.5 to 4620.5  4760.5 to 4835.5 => 0.00 mag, 72.6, 71.1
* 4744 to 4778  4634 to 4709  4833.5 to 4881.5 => -0.03 mag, 72.3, 64.4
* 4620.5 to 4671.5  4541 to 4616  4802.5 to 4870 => -0.03 mag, 72.7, 67.4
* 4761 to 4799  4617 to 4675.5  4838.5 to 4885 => -0.05 mag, 73.1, 63.9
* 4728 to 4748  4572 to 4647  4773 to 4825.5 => 0.01 mag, 73.3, 71.9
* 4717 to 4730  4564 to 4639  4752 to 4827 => -0.02 mag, 73.4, 71.1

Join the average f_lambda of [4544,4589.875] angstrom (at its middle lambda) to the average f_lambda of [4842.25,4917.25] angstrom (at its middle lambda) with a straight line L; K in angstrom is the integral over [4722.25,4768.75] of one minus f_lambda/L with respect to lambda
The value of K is -1.6 angstrom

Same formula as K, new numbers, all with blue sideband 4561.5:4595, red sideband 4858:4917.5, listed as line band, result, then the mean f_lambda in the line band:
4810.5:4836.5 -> -1.7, 71.4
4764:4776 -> -0.1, 68.6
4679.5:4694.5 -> -0.6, 72.8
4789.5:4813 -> -1.5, 71.8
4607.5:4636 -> -1.1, 74.5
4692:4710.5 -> -0.2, 70.8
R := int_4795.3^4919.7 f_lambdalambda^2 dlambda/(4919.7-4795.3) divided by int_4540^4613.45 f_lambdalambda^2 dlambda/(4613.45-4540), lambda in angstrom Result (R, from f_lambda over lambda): 1.1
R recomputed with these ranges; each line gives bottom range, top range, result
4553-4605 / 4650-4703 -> 1.04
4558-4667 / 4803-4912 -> 1.02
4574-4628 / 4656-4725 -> 1.02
